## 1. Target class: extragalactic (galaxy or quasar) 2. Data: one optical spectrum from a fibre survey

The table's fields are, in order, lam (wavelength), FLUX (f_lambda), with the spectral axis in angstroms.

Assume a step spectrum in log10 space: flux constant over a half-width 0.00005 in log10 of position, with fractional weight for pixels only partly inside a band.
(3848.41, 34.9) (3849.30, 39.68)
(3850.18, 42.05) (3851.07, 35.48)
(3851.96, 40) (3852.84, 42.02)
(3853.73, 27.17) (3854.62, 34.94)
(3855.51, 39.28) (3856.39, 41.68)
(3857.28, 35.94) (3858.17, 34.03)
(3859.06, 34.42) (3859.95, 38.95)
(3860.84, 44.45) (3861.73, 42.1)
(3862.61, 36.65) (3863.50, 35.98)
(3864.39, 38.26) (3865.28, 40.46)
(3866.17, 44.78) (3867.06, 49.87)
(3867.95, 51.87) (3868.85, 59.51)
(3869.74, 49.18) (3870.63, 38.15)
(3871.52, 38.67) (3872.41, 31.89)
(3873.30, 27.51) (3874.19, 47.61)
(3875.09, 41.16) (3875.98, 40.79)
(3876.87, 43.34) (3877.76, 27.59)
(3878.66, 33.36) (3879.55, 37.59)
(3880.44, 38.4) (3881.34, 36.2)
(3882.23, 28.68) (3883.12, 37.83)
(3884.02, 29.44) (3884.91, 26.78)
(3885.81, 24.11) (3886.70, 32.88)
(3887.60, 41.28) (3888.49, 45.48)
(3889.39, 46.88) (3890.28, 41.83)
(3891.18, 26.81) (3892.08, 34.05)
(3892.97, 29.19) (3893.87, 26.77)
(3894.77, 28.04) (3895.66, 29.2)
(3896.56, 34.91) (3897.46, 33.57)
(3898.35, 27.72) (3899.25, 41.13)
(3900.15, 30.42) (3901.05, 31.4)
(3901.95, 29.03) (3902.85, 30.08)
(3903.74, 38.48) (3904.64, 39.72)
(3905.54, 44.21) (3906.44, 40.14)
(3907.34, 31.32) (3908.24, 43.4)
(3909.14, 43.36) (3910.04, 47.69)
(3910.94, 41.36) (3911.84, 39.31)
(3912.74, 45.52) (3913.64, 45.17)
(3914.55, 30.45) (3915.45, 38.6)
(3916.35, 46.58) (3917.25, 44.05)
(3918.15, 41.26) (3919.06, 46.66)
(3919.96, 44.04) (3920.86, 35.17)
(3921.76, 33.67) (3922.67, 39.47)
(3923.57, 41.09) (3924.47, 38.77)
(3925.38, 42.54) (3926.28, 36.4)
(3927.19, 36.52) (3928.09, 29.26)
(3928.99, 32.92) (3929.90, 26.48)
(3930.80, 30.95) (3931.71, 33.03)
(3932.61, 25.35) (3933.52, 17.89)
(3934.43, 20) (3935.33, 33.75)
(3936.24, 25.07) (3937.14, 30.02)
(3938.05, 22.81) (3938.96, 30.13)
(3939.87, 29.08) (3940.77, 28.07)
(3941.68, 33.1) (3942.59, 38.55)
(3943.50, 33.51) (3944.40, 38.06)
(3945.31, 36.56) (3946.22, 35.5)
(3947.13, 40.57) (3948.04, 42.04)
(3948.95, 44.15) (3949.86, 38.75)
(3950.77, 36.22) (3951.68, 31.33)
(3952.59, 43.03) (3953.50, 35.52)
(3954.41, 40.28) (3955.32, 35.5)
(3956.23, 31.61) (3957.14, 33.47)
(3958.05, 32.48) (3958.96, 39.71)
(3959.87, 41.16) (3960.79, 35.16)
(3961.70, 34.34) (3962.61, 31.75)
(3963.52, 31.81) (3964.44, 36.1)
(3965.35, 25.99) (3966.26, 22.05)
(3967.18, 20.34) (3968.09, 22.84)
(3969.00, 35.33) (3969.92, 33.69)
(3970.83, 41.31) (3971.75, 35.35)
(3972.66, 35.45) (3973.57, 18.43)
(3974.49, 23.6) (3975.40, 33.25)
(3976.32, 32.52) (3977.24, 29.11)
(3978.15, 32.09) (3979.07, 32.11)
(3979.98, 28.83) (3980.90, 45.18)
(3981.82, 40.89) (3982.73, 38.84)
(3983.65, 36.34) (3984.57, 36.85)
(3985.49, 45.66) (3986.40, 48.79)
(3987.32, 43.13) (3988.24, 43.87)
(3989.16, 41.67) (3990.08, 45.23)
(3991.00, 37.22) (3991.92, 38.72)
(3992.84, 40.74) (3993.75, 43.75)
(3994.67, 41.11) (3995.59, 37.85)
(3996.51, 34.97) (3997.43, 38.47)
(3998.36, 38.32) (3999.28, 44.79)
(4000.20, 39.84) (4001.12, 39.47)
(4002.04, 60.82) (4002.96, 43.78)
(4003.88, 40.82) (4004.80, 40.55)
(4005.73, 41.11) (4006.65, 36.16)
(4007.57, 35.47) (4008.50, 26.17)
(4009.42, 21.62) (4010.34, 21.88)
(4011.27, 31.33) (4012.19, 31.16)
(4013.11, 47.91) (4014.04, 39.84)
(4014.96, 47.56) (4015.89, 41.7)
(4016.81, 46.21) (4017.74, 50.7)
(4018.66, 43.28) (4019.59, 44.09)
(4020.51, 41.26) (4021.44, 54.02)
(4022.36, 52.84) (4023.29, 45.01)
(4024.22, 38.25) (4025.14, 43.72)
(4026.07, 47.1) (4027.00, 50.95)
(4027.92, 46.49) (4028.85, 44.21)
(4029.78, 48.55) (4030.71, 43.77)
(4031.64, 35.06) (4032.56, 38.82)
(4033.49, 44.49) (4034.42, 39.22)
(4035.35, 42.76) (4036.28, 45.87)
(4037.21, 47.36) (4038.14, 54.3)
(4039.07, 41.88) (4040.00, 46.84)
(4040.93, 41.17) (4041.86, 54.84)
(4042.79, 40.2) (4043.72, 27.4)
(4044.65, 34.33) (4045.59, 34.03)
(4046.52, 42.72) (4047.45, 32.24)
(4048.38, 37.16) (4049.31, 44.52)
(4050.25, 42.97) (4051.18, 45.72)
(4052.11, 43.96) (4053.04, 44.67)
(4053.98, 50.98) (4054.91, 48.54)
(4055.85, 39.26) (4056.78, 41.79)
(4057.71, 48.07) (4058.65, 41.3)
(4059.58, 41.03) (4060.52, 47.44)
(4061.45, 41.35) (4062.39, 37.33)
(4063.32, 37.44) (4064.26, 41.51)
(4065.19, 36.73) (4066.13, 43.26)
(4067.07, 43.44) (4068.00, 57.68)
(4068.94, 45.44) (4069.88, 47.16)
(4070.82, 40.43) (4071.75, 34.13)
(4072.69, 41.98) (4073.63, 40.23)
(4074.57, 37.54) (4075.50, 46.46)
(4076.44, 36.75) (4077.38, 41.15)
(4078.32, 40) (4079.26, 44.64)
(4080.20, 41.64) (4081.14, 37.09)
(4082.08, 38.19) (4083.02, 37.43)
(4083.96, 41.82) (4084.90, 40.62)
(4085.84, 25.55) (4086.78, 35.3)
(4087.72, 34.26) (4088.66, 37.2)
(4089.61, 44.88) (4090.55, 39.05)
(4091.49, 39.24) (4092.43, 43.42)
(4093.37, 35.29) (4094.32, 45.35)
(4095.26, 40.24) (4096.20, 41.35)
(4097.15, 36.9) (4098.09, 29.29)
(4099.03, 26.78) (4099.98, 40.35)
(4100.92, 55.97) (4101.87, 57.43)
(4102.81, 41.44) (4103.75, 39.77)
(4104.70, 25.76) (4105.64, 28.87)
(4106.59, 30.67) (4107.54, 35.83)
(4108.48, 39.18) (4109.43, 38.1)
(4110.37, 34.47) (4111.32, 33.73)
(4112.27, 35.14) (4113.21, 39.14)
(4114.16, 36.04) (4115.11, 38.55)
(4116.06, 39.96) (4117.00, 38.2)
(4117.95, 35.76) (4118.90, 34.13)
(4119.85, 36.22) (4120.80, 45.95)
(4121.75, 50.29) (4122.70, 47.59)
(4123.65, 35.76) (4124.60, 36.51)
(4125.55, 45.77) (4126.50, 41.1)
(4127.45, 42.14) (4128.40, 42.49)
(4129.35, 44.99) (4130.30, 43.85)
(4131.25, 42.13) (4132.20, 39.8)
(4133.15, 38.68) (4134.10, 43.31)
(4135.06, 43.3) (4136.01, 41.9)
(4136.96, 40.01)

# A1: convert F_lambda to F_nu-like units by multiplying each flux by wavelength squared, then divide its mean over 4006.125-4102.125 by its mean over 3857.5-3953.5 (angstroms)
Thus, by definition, 1.2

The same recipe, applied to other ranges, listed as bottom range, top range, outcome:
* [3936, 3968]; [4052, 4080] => 1.34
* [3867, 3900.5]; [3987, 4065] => 1.24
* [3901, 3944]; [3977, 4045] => 1.21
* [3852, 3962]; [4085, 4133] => 1.18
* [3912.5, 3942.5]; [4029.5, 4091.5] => 1.29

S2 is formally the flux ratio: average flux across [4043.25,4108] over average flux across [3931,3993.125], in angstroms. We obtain 1.17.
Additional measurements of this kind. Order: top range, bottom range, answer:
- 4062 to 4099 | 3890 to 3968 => 1.14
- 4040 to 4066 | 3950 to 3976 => 1.27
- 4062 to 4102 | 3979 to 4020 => 1.01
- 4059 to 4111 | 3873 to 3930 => 1.08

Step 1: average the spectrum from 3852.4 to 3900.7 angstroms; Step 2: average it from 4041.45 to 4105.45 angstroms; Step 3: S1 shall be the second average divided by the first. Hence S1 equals 1.10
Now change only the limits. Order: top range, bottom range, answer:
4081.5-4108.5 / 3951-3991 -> 1.09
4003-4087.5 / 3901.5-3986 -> 1.18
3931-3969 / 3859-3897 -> 0.87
